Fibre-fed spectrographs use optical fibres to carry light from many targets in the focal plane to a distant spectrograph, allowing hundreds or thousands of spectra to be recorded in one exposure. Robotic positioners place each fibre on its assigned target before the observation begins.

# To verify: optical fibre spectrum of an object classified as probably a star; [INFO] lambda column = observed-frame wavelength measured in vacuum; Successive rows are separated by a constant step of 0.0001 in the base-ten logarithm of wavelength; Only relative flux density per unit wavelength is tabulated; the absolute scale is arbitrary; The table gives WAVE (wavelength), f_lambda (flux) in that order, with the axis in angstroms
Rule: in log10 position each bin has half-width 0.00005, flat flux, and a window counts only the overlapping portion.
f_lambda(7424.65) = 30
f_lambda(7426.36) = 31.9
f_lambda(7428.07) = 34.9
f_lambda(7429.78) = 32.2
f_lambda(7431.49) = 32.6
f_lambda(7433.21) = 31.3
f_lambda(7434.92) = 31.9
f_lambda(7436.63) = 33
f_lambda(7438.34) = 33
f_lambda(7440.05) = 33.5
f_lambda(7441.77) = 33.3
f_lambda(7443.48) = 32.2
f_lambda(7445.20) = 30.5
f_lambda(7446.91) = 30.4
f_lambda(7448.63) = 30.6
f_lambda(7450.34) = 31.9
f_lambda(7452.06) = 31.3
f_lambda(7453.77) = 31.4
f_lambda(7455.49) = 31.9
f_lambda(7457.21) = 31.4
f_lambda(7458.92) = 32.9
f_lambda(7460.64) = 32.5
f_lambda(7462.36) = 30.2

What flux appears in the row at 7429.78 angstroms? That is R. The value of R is 32.2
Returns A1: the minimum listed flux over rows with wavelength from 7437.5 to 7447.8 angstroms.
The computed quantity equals 30.4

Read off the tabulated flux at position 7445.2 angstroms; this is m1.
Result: 30.5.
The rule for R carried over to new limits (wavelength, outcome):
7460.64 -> 32.5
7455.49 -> 31.9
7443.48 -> 32.2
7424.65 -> 30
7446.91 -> 30.4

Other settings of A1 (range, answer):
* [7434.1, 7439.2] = 31.9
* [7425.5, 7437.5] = 31.3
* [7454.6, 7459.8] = 31.4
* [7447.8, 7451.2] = 30.6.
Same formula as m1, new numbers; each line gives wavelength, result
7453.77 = 31.4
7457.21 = 31.4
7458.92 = 32.9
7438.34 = 33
